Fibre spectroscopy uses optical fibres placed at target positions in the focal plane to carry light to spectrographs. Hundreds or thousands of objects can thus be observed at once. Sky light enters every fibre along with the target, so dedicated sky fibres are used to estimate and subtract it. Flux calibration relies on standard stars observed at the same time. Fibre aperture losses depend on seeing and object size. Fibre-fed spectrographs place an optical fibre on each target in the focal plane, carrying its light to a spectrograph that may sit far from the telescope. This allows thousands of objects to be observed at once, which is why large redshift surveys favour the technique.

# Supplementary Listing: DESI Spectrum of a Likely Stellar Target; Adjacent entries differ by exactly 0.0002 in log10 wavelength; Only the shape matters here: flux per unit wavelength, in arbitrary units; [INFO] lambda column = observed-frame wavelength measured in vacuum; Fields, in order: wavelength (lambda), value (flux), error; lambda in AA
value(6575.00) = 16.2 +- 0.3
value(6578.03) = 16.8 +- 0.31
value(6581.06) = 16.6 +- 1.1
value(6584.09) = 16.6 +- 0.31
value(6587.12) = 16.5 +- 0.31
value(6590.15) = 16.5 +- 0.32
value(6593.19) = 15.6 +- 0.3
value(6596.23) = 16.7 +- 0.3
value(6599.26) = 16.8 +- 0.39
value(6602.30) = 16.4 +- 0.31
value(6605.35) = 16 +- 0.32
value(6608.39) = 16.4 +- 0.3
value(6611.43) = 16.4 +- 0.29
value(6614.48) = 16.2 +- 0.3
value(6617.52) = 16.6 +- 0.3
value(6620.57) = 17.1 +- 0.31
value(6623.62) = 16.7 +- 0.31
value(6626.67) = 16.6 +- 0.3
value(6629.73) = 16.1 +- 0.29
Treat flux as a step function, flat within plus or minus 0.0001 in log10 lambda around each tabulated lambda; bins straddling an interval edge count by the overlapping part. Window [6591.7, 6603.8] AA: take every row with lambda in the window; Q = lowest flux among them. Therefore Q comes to 15.6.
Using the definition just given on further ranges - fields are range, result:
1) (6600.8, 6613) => 16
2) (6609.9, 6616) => 16.2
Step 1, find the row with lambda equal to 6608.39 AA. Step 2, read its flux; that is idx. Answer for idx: 16.4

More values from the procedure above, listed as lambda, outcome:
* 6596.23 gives 16.7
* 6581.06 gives 16.6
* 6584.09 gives 16.6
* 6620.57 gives 17.1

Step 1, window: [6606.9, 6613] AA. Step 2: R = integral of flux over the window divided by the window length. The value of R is 16.4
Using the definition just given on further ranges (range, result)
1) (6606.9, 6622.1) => 16.5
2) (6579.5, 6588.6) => 16.6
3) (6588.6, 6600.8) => 16.4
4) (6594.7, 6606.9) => 16.5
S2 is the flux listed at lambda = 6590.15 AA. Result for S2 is 16.5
